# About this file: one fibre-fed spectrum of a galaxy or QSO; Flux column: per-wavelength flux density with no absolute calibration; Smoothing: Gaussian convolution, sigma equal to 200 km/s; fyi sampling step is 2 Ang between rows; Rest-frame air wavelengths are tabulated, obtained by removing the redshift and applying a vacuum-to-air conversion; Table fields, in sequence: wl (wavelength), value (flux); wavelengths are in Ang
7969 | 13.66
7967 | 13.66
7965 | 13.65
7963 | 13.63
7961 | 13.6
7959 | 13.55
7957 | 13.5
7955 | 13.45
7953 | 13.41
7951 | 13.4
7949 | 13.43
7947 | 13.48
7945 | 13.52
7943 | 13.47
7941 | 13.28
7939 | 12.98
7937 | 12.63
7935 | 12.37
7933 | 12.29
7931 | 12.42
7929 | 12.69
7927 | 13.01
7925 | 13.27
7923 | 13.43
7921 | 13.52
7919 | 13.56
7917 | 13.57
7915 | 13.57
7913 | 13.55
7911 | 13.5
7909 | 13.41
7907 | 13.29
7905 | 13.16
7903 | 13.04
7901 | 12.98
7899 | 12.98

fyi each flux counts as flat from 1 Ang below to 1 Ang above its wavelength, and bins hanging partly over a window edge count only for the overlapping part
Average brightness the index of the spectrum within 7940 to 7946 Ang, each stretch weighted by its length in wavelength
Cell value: 13.4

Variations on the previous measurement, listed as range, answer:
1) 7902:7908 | 13.2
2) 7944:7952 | 13.5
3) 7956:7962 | 13.5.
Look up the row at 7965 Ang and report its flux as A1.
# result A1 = 13.65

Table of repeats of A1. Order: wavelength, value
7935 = 12.37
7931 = 12.42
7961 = 13.6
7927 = 13.01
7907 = 13.29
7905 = 13.16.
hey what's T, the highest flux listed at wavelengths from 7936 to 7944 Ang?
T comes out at 13.47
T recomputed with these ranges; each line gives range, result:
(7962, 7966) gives 13.65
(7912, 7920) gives 13.57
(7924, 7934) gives 13.27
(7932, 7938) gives 12.63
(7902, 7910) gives 13.41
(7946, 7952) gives 13.48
